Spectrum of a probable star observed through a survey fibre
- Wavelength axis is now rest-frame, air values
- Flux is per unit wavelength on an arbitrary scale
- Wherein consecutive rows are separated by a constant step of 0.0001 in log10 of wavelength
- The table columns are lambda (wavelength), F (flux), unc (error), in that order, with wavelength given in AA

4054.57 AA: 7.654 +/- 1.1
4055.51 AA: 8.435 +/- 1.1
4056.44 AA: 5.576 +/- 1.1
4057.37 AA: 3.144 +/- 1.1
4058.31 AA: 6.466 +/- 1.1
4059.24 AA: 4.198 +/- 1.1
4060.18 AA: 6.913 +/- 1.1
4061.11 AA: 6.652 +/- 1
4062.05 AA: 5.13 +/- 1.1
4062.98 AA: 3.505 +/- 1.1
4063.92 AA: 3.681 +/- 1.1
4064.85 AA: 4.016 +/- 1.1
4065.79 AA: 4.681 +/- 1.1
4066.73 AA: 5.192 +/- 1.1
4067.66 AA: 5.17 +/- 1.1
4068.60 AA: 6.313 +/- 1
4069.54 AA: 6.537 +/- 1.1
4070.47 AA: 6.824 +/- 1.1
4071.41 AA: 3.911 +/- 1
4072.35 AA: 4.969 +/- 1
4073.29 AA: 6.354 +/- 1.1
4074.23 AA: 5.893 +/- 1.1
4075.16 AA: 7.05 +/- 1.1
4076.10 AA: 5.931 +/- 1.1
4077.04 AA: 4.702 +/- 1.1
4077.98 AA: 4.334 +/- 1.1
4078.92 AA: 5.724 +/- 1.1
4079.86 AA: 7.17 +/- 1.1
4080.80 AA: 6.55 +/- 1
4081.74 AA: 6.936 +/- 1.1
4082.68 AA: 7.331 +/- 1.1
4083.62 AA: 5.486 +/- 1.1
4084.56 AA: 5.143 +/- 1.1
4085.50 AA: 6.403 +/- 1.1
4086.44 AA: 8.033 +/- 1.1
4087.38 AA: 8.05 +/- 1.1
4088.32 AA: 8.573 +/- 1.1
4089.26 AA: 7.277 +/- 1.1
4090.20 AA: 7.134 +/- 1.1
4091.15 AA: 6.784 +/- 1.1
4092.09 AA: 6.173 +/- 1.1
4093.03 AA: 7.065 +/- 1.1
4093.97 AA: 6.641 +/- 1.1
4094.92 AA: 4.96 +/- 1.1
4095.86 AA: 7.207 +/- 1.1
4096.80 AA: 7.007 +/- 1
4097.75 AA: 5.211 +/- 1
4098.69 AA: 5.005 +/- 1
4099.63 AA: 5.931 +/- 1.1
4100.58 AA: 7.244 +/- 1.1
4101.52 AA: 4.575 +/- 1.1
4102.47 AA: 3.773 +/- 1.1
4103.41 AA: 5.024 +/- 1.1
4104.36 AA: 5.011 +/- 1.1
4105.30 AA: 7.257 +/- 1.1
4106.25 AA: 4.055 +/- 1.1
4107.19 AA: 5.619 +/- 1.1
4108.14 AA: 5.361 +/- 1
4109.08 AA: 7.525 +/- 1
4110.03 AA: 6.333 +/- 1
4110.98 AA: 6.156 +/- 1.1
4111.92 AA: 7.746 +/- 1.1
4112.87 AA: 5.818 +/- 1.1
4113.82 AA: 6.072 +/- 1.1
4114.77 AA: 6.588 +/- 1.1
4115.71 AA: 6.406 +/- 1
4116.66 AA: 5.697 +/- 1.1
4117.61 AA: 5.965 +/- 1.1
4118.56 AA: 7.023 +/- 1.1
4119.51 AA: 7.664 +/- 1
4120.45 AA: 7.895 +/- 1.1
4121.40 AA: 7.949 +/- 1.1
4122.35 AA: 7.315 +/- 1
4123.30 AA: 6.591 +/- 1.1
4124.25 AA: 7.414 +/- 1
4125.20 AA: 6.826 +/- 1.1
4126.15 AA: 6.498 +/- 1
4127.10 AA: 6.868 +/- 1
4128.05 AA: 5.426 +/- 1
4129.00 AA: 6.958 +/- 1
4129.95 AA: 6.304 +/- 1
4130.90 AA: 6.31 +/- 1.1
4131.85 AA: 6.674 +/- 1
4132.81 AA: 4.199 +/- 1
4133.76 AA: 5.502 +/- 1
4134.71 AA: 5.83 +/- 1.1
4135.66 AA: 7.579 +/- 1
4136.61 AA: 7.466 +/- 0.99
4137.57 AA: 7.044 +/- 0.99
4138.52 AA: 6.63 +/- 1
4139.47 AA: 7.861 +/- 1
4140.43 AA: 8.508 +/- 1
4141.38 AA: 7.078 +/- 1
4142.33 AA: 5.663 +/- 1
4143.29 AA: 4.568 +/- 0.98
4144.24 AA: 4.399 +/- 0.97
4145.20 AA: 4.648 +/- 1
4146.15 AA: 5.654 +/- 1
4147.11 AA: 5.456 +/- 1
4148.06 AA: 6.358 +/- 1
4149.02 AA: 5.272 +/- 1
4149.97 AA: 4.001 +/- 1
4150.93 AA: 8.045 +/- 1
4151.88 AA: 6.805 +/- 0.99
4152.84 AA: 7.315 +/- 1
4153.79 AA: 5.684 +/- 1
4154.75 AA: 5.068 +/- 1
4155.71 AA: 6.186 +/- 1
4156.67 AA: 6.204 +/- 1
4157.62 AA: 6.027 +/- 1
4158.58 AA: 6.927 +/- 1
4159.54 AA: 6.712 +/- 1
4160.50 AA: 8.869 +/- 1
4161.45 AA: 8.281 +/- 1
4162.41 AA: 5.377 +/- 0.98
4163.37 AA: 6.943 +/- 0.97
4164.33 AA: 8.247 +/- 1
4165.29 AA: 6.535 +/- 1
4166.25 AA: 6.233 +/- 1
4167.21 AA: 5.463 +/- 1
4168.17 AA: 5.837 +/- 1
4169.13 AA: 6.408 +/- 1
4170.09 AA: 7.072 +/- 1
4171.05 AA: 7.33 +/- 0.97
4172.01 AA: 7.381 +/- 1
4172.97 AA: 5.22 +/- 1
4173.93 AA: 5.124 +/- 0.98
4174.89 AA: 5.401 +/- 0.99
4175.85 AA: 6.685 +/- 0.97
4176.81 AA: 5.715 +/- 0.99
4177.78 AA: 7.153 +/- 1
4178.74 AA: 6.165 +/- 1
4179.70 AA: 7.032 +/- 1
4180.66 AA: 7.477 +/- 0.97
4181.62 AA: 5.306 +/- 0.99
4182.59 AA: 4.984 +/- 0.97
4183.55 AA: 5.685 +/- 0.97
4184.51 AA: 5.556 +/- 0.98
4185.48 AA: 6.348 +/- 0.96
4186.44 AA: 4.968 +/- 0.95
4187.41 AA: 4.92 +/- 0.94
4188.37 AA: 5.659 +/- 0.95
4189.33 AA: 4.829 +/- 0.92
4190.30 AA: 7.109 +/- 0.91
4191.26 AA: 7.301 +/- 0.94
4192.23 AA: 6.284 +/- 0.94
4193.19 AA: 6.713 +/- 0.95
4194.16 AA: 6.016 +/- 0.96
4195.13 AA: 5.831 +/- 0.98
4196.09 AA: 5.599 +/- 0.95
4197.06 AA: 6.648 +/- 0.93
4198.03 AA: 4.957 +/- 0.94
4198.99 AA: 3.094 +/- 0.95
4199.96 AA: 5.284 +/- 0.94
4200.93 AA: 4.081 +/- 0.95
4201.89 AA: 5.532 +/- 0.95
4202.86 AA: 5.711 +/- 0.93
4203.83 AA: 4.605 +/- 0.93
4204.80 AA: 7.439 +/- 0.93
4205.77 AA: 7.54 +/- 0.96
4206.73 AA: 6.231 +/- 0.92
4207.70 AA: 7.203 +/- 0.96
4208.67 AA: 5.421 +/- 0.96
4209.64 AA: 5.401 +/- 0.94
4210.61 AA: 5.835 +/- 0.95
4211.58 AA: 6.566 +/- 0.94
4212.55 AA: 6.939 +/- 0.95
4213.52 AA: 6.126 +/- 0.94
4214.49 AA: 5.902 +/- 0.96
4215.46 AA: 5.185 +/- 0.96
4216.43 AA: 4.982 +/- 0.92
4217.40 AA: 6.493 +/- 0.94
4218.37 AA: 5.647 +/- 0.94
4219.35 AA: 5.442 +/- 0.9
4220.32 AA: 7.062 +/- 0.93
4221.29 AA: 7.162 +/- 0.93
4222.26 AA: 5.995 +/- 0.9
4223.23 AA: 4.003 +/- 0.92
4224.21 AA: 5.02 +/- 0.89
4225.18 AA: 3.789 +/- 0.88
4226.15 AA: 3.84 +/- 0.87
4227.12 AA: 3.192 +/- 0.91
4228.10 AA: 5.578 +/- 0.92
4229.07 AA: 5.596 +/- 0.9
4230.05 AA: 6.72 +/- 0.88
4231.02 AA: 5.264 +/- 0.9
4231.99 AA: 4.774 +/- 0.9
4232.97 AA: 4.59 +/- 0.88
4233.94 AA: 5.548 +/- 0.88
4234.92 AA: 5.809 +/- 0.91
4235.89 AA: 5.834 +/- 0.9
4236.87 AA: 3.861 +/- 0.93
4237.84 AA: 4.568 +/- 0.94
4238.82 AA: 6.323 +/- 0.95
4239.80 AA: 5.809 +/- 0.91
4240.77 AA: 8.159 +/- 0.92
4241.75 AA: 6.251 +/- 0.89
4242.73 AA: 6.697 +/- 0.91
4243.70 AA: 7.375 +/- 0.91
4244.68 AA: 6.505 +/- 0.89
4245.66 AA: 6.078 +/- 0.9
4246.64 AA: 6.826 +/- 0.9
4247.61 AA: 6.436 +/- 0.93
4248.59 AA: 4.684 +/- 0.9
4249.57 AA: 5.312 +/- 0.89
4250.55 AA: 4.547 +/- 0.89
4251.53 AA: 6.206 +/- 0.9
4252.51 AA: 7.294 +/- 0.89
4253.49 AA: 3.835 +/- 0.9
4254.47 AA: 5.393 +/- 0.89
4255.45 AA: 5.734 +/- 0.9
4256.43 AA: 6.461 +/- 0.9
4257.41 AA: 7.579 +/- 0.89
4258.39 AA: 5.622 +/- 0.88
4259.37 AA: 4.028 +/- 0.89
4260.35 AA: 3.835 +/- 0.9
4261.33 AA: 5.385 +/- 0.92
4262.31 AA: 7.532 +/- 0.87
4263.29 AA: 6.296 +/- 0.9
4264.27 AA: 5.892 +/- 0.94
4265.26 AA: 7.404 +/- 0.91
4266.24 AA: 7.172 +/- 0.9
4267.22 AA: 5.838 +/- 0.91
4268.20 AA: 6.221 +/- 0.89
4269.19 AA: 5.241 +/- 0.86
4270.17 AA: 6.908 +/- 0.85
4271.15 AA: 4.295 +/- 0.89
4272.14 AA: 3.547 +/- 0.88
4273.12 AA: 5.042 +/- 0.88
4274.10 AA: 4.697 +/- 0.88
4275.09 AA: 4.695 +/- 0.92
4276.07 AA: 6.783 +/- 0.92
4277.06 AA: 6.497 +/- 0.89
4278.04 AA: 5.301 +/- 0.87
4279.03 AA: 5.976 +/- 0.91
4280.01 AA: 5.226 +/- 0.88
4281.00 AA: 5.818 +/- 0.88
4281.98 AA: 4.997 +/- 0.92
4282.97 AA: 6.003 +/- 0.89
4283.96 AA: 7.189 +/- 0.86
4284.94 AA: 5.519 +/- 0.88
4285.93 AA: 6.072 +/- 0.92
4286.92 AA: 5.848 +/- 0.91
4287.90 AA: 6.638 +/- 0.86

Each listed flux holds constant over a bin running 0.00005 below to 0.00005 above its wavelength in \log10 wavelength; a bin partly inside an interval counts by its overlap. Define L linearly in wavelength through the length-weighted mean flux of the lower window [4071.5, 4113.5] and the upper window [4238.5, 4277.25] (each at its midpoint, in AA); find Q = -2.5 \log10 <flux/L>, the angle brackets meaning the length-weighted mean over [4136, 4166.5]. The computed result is -0.06 mag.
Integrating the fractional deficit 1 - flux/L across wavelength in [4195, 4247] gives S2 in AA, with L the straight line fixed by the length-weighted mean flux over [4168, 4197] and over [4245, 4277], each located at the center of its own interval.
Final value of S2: 2.0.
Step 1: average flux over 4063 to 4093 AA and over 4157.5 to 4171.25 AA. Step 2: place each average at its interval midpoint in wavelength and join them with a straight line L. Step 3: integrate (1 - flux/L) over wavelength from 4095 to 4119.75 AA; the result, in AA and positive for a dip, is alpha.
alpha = 1.2 AA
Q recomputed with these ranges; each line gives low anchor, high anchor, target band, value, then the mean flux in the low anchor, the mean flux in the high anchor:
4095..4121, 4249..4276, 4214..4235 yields 0.08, 6.11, 5.65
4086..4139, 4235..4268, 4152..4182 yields -0.04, 6.45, 5.96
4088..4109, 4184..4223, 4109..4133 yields -0.11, 6.05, 5.88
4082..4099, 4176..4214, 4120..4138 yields -0.04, 6.66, 5.94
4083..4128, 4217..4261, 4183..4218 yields 0.00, 6.43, 5.61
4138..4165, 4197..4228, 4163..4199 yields -0.02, 6.39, 5.56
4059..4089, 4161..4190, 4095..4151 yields -0.03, 5.88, 6.18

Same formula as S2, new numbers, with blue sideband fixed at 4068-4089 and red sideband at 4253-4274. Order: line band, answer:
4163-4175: -0.89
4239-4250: -1.25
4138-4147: -0.03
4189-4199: -0.17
